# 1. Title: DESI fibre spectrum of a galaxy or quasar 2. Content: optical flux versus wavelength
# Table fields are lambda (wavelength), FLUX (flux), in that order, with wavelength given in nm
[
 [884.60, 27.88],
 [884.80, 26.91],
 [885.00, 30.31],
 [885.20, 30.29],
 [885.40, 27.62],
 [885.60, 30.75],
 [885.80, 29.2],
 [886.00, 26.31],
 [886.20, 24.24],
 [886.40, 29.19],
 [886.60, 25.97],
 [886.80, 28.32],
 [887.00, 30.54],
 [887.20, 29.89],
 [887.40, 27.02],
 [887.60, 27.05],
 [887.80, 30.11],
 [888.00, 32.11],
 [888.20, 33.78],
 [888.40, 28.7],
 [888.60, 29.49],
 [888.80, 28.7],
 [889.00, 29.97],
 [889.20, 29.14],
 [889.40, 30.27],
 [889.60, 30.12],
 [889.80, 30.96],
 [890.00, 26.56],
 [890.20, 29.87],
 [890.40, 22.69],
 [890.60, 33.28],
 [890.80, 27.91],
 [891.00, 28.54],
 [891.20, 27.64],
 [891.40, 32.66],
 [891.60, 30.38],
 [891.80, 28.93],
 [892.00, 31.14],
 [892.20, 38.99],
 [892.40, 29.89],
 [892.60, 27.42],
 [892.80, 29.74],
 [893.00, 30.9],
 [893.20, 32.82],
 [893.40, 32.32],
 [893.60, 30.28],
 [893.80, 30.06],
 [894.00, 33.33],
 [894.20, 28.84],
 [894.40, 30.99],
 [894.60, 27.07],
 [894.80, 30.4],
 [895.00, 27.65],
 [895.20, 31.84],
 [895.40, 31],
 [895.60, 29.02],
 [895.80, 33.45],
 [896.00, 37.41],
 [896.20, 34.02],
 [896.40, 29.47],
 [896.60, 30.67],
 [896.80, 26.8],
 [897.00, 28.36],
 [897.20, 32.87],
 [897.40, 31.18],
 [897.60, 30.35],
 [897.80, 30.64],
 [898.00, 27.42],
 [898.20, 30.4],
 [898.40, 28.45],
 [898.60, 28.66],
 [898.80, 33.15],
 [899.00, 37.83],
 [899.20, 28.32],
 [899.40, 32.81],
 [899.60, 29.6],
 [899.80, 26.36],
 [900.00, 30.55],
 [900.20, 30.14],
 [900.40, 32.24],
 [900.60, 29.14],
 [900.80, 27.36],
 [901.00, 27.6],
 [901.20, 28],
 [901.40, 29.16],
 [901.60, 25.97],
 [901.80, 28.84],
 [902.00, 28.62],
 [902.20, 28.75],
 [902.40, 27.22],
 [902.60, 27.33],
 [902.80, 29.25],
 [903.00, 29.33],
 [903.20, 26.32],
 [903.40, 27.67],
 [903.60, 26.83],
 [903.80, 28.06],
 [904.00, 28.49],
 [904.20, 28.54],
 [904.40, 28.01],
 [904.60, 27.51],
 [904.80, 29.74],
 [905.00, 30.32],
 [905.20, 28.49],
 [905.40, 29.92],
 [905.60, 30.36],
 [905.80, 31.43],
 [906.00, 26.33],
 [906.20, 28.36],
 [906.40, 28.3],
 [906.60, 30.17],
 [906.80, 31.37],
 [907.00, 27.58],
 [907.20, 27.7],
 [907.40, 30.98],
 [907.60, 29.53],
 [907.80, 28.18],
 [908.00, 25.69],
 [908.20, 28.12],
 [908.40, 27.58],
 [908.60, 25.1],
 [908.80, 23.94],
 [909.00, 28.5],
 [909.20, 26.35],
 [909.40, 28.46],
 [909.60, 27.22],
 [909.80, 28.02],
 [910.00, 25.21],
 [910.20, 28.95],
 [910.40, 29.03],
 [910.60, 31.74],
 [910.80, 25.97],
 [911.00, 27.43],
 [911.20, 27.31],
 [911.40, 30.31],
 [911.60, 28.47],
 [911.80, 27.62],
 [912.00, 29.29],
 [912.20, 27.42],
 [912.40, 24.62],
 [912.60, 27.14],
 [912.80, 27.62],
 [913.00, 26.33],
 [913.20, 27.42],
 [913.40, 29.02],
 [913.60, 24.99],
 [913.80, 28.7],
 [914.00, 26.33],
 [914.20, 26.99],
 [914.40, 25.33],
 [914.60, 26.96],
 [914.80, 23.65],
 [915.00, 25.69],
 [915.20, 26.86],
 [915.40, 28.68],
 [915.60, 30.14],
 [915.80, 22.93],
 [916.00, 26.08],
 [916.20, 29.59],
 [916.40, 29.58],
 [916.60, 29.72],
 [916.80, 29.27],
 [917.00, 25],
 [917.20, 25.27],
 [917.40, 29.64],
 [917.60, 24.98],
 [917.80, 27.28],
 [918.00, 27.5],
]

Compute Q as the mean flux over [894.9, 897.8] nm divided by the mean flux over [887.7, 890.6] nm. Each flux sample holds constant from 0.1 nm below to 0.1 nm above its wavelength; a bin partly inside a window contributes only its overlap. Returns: 1.05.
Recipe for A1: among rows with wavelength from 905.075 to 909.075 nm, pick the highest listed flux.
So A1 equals 31.43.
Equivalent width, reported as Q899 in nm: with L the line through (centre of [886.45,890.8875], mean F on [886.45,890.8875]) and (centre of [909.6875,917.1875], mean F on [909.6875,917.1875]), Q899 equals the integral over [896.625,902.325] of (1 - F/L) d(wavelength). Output -0.24 nm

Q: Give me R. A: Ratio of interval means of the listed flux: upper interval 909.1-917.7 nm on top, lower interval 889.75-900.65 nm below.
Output 0.9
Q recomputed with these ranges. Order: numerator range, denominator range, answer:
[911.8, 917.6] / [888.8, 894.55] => 0.90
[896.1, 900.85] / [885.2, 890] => 1.04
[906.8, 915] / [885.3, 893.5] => 0.93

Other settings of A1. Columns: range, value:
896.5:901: 37.83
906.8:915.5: 31.74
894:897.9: 37.41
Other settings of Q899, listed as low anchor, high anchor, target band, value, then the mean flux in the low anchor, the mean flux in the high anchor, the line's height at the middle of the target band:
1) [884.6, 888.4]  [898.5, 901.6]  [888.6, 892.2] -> -0.06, 28.8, 29.9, 29.2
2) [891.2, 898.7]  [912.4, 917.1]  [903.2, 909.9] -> 0.08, 30.7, 27.1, 28.6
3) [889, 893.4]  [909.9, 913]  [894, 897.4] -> -0.13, 30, 27.8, 29.6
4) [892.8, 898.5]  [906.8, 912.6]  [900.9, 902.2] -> 0.06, 30.6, 27.8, 29.4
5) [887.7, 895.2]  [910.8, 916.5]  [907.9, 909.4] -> 0.07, 30.1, 27.2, 27.9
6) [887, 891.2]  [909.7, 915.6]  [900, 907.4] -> -0.15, 29.3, 27.4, 28.1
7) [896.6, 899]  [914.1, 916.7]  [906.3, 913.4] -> 0.05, 30.2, 27.1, 28.1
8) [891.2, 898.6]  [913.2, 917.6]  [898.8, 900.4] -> -0.06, 30.7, 27.1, 29.9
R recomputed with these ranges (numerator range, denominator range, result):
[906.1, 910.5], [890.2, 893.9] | 0.92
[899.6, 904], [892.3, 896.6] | 0.92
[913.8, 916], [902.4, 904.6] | 0.95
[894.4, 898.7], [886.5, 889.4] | 1.03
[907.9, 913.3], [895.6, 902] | 0.91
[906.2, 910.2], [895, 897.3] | 0.89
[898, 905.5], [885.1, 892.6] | 0.99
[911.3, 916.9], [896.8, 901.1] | 0.91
